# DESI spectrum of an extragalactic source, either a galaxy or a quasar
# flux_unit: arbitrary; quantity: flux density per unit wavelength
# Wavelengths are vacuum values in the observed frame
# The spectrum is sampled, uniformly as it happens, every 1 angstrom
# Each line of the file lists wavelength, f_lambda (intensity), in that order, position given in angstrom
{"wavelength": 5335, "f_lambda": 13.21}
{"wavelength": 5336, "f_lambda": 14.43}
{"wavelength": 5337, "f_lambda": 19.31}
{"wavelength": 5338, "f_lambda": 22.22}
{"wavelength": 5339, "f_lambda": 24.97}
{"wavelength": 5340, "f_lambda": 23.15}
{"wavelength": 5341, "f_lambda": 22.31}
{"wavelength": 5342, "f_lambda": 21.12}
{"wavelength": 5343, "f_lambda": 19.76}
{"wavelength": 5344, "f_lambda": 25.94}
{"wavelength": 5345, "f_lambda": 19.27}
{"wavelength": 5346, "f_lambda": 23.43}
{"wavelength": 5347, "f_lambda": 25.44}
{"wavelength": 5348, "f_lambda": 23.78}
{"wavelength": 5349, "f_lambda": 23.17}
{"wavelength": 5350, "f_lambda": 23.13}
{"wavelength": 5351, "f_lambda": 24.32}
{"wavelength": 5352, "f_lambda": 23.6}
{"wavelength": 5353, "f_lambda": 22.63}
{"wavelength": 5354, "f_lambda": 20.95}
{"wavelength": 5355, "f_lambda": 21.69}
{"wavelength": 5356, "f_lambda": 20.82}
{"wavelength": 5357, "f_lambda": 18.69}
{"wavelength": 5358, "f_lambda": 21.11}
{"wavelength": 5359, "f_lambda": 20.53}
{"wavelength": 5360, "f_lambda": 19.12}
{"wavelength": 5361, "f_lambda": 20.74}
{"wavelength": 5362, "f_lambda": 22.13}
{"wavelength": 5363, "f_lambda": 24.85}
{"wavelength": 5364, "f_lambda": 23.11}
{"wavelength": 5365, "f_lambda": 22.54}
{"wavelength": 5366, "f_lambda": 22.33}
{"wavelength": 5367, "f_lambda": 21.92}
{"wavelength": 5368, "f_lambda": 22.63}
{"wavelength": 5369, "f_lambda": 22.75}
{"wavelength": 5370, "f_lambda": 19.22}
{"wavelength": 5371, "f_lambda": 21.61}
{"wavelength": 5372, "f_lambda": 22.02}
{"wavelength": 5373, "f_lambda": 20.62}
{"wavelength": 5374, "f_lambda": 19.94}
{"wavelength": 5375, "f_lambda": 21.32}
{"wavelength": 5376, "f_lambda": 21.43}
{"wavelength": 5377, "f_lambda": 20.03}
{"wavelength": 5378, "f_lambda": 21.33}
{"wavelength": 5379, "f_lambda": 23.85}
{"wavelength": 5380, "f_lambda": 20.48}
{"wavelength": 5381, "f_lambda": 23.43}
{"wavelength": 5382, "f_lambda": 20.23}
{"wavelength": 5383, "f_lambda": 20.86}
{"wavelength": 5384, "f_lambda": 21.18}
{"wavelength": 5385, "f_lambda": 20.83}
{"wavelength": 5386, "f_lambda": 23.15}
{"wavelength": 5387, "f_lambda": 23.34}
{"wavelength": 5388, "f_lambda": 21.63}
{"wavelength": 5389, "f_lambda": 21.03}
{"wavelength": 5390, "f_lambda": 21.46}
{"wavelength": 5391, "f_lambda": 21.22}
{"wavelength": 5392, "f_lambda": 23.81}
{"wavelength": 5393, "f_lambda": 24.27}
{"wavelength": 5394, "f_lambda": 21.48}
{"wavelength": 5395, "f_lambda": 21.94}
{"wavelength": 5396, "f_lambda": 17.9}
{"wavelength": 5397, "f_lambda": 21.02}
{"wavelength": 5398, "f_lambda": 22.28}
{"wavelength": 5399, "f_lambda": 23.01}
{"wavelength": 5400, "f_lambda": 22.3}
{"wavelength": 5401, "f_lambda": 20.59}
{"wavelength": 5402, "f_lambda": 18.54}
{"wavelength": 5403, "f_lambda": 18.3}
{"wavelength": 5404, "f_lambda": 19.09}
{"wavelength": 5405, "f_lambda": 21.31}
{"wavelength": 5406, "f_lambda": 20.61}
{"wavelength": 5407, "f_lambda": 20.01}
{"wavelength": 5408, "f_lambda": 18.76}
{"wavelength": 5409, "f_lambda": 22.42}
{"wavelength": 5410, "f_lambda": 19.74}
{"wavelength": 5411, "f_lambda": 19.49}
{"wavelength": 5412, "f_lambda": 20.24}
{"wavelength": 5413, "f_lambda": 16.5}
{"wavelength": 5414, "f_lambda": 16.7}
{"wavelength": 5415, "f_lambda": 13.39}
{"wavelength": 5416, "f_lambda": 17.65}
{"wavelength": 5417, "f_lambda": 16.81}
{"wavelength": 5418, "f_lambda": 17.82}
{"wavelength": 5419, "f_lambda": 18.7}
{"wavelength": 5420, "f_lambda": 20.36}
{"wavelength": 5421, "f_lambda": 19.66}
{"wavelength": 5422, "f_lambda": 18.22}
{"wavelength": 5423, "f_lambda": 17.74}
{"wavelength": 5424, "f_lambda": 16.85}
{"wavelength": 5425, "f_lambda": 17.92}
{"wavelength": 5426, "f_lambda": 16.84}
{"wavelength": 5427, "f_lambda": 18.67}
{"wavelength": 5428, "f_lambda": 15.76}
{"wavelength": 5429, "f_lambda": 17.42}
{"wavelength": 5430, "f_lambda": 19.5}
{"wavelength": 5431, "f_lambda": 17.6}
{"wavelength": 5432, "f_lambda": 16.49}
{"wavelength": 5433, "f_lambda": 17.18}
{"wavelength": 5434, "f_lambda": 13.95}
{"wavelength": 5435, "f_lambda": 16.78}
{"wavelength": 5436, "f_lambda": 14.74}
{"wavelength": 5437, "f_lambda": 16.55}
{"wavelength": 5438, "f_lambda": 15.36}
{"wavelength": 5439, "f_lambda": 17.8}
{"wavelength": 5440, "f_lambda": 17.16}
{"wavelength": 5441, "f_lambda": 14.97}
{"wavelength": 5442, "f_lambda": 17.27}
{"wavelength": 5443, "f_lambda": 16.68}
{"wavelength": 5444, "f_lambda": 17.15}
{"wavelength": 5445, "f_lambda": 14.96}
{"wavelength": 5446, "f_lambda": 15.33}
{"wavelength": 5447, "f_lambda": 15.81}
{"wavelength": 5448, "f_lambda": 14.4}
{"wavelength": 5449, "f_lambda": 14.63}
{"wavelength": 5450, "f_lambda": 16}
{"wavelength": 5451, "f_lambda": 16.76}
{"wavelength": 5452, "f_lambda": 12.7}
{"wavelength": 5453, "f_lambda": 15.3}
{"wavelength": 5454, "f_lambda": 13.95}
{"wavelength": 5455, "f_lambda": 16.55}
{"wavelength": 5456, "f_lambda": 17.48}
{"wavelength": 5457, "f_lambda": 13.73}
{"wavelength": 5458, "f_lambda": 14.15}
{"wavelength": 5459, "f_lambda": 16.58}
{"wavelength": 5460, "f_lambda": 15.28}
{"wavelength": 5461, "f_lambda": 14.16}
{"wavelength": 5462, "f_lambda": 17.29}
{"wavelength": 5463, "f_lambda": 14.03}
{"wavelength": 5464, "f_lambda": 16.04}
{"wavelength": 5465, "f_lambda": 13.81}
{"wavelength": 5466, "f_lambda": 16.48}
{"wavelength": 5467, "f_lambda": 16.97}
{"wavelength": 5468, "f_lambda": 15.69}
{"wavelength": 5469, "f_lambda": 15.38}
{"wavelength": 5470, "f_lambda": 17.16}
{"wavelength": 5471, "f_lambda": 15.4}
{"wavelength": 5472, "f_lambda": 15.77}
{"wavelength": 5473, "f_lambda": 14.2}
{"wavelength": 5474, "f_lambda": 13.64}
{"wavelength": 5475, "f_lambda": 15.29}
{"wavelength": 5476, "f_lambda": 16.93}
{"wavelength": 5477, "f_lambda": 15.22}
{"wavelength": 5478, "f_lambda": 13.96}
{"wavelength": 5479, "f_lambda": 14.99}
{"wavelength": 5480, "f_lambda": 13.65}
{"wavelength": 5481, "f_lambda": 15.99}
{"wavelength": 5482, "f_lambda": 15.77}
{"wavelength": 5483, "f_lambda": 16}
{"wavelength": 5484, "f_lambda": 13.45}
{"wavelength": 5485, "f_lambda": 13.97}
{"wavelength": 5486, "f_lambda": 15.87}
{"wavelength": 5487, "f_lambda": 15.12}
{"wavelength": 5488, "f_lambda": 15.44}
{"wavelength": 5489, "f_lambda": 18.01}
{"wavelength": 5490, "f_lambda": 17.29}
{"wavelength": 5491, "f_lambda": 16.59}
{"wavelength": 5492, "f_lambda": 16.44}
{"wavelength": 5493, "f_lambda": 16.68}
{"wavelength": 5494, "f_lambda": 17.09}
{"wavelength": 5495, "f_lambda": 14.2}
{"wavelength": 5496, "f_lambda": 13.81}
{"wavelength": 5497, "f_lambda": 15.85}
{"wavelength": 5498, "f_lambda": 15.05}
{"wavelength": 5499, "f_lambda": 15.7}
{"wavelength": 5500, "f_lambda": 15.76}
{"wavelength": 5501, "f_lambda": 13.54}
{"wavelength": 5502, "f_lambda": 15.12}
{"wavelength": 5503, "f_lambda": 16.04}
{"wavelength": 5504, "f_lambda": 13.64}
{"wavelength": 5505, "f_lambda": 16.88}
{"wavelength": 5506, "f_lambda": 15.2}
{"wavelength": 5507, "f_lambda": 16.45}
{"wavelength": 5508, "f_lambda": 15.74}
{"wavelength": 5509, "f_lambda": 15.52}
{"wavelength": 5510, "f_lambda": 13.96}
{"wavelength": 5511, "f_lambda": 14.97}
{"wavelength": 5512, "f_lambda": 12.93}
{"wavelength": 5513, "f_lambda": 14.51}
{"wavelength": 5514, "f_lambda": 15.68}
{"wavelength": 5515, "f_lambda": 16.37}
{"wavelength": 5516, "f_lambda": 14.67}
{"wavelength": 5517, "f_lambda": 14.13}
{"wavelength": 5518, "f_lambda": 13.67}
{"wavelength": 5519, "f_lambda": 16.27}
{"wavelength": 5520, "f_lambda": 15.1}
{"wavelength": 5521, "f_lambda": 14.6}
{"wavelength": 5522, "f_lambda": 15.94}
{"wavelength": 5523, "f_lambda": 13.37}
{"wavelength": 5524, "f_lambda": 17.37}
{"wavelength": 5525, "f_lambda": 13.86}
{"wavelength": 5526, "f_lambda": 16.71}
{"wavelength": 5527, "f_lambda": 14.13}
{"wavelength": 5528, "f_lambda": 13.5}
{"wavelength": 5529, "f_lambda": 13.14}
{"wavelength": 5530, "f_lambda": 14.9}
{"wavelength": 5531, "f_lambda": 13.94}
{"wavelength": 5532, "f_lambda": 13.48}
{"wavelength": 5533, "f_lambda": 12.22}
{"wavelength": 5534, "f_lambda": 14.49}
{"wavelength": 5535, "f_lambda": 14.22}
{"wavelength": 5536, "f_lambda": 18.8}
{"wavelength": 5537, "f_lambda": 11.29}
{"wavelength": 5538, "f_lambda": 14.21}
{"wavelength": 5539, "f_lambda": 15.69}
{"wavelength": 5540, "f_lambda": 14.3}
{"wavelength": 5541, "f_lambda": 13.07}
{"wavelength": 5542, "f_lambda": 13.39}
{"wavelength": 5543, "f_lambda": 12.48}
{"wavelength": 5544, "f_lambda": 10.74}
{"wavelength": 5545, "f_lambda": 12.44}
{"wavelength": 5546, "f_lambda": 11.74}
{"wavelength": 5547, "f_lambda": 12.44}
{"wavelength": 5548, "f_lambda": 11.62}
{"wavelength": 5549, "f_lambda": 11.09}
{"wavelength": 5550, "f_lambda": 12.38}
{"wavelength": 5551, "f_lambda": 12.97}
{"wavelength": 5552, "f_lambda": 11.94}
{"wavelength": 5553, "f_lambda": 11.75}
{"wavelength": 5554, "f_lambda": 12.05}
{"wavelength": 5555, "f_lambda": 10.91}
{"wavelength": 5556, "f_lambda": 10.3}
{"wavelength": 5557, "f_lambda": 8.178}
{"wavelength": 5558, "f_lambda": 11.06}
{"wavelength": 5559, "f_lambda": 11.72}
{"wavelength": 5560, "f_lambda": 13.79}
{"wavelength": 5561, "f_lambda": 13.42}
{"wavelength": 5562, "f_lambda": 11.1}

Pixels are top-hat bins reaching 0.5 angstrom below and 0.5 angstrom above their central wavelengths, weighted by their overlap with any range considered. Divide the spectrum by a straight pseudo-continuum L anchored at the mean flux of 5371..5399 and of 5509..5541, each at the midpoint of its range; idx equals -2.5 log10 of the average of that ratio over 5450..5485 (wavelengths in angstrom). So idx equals 0.14 mag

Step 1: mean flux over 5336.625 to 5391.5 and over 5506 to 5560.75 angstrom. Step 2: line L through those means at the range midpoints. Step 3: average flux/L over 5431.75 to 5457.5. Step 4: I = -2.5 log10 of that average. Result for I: 0.14 mag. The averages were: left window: 21.9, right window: 13.6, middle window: 15.7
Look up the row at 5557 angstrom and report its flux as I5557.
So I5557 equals 8.178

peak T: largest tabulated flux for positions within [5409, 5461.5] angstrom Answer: 22.42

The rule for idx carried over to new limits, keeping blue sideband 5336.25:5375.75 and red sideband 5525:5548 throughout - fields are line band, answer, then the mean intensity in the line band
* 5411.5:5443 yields 0.09 mag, 17.2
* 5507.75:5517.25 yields -0.01 mag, 14.8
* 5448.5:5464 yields 0.14 mag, 15.3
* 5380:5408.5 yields -0.05 mag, 21.2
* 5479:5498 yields 0.02 mag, 15.6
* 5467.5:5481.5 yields 0.09 mag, 15.2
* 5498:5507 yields -0.01 mag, 15.3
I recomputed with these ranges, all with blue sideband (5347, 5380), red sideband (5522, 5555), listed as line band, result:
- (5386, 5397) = -0.068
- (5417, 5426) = 0.048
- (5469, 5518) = 0.018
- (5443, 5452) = 0.149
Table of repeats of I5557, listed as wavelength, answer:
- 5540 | 14.3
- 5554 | 12.05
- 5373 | 20.62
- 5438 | 15.36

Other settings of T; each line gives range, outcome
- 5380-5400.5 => 24.27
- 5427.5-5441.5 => 19.5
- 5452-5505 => 18.01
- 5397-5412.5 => 23.01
